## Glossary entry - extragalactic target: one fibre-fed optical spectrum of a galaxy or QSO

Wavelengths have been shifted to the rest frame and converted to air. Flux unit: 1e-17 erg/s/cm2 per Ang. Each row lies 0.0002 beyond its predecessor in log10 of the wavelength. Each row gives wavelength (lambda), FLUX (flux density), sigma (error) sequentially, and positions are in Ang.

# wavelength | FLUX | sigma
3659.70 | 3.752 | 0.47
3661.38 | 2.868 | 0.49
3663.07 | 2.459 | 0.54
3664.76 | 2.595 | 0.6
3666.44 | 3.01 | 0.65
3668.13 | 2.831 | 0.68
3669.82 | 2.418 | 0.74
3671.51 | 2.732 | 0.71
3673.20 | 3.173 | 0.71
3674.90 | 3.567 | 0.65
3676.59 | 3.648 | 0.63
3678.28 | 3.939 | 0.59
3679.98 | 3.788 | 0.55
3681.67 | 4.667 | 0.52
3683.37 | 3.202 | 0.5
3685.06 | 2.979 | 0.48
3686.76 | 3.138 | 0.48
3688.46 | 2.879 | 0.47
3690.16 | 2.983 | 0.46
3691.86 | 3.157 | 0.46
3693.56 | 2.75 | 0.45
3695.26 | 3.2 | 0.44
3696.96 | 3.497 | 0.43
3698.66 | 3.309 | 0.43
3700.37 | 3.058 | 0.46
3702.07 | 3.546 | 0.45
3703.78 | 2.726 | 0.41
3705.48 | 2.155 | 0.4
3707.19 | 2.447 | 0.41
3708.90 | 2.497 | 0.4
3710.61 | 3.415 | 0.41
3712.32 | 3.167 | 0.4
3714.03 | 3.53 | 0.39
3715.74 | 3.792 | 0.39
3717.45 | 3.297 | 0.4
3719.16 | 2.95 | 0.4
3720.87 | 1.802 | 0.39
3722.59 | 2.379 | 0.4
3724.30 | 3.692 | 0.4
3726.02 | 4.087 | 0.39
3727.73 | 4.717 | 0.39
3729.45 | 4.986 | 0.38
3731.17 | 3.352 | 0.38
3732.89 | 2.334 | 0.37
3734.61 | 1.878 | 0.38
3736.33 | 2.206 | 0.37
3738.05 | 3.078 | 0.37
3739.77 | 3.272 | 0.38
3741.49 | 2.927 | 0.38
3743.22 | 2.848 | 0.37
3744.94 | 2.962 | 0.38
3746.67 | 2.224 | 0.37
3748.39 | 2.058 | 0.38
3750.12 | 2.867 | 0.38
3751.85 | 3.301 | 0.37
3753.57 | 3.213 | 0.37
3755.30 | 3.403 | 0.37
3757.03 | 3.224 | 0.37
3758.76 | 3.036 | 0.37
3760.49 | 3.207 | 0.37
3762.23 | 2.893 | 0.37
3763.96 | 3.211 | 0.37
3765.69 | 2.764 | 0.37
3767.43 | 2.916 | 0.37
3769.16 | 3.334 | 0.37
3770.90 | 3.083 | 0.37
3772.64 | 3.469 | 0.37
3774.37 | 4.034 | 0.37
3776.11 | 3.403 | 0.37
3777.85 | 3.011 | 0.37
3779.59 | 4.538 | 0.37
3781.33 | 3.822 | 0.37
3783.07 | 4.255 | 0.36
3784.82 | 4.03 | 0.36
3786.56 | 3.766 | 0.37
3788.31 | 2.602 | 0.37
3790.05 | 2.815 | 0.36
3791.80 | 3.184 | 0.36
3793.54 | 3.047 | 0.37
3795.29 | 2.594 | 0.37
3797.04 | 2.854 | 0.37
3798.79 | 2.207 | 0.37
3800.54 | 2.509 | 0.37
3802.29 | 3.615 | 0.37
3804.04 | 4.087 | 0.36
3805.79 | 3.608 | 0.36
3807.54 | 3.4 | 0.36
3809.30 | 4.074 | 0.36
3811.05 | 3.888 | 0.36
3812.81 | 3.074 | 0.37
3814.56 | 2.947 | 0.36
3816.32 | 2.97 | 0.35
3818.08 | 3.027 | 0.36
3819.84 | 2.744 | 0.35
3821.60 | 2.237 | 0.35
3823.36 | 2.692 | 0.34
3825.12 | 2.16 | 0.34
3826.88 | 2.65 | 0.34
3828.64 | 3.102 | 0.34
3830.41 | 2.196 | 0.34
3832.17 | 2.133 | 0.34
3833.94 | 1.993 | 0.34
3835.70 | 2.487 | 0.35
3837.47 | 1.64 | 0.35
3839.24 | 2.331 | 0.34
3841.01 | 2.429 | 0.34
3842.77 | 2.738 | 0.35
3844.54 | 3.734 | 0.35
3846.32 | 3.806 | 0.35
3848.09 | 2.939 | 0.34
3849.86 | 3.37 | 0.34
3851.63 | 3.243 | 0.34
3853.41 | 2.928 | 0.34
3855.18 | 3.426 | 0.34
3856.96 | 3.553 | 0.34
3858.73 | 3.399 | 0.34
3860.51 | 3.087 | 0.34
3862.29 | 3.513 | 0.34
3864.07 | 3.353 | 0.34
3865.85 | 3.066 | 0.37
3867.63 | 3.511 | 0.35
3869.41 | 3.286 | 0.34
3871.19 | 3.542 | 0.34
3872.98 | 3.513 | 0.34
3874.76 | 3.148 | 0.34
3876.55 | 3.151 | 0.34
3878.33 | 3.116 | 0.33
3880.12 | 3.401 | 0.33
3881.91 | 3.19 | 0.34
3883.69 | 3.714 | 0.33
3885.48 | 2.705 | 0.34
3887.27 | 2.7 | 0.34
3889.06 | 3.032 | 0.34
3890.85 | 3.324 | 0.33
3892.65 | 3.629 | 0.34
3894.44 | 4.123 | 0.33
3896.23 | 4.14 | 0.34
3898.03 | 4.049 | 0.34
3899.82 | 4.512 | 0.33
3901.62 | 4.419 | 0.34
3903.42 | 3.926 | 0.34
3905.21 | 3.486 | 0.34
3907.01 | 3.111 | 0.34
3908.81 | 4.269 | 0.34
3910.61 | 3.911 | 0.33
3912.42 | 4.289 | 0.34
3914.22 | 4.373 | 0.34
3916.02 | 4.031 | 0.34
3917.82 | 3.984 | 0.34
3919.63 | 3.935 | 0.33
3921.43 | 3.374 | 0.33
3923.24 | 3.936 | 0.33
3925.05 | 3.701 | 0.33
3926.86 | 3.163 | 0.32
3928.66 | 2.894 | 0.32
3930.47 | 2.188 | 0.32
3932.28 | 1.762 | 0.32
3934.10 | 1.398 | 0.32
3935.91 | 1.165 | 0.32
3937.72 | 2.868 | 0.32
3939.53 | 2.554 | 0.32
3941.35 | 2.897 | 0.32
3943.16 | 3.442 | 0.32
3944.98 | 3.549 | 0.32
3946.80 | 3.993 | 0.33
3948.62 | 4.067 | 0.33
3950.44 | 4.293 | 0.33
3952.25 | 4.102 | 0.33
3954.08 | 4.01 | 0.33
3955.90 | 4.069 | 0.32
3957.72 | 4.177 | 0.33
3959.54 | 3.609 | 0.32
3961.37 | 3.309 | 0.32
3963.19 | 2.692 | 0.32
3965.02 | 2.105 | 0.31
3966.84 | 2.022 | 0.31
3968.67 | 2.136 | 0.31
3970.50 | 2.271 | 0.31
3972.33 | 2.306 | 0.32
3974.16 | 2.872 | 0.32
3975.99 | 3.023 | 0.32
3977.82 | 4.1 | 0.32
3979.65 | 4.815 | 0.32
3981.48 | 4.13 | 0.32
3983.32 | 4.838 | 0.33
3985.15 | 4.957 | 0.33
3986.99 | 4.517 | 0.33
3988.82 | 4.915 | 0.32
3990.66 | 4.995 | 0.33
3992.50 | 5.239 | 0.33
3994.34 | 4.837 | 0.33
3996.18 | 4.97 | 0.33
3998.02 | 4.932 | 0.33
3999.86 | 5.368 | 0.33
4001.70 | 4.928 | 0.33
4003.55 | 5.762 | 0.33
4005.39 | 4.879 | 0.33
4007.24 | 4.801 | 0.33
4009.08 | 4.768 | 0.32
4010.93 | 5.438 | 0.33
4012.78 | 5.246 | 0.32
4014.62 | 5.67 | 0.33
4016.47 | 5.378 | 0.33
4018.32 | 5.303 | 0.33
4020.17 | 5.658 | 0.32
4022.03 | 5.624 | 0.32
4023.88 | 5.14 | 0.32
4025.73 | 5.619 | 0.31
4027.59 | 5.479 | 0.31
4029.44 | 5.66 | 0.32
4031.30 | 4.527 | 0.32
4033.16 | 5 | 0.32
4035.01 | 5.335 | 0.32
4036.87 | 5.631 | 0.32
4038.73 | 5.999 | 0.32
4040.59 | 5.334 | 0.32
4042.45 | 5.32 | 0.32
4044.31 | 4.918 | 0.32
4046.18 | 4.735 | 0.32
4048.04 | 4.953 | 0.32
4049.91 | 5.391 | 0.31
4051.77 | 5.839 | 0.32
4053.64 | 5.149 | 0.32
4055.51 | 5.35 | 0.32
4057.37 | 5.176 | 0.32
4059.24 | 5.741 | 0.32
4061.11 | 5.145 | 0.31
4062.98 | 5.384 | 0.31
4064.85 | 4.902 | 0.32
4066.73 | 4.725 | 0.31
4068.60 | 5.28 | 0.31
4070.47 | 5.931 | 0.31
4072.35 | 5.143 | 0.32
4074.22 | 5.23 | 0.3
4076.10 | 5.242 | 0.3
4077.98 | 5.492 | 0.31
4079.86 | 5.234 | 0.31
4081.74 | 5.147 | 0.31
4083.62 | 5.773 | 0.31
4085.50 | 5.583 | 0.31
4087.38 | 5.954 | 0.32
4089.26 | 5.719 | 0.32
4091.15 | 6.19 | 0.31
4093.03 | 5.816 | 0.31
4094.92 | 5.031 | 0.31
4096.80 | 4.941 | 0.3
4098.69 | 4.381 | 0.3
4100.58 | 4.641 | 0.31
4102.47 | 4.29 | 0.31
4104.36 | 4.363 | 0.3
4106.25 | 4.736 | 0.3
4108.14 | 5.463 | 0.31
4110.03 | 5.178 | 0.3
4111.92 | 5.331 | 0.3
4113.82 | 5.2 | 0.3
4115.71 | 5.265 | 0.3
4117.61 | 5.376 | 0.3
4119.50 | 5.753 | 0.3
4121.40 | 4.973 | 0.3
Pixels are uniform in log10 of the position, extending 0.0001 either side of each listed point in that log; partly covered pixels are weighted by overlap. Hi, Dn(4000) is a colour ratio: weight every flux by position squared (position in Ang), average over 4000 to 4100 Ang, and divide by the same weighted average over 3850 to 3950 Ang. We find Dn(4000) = 1.69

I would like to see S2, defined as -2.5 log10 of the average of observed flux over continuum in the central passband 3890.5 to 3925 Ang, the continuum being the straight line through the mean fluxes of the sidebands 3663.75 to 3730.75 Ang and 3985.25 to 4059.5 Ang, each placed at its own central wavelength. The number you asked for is 0.15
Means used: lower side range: 3.22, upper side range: 5.23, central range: 3.94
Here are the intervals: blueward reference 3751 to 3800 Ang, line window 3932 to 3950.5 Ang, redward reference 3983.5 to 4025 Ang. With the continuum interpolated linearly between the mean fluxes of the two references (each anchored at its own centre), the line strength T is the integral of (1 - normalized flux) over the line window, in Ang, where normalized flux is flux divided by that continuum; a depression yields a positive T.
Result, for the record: 7.0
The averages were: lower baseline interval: 3.25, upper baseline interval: 5.15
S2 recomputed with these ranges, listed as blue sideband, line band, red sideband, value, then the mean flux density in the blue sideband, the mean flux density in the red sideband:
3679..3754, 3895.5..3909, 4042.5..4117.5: 0.06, 3.1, 5.23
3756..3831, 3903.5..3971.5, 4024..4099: 0.30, 3.17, 5.34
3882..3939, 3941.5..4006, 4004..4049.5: 0.12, 3.41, 5.27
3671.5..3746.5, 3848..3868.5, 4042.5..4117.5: 0.21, 3.17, 5.23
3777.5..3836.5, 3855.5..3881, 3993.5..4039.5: 0.12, 3.07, 5.28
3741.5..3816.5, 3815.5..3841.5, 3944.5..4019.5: 0.38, 3.22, 4.24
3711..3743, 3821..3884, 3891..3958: 0.15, 3.19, 3.55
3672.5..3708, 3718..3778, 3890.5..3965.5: 0.07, 3.23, 3.5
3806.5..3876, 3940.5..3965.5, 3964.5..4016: 0.11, 3.01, 4.35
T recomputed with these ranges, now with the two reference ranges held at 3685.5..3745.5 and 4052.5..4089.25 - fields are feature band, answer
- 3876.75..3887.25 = 2.46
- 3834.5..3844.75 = 3.75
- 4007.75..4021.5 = -0.94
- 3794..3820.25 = 3.53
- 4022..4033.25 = -0.46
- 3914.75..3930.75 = 3.16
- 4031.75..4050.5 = -0.26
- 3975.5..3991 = 0.98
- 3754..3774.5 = 1.29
